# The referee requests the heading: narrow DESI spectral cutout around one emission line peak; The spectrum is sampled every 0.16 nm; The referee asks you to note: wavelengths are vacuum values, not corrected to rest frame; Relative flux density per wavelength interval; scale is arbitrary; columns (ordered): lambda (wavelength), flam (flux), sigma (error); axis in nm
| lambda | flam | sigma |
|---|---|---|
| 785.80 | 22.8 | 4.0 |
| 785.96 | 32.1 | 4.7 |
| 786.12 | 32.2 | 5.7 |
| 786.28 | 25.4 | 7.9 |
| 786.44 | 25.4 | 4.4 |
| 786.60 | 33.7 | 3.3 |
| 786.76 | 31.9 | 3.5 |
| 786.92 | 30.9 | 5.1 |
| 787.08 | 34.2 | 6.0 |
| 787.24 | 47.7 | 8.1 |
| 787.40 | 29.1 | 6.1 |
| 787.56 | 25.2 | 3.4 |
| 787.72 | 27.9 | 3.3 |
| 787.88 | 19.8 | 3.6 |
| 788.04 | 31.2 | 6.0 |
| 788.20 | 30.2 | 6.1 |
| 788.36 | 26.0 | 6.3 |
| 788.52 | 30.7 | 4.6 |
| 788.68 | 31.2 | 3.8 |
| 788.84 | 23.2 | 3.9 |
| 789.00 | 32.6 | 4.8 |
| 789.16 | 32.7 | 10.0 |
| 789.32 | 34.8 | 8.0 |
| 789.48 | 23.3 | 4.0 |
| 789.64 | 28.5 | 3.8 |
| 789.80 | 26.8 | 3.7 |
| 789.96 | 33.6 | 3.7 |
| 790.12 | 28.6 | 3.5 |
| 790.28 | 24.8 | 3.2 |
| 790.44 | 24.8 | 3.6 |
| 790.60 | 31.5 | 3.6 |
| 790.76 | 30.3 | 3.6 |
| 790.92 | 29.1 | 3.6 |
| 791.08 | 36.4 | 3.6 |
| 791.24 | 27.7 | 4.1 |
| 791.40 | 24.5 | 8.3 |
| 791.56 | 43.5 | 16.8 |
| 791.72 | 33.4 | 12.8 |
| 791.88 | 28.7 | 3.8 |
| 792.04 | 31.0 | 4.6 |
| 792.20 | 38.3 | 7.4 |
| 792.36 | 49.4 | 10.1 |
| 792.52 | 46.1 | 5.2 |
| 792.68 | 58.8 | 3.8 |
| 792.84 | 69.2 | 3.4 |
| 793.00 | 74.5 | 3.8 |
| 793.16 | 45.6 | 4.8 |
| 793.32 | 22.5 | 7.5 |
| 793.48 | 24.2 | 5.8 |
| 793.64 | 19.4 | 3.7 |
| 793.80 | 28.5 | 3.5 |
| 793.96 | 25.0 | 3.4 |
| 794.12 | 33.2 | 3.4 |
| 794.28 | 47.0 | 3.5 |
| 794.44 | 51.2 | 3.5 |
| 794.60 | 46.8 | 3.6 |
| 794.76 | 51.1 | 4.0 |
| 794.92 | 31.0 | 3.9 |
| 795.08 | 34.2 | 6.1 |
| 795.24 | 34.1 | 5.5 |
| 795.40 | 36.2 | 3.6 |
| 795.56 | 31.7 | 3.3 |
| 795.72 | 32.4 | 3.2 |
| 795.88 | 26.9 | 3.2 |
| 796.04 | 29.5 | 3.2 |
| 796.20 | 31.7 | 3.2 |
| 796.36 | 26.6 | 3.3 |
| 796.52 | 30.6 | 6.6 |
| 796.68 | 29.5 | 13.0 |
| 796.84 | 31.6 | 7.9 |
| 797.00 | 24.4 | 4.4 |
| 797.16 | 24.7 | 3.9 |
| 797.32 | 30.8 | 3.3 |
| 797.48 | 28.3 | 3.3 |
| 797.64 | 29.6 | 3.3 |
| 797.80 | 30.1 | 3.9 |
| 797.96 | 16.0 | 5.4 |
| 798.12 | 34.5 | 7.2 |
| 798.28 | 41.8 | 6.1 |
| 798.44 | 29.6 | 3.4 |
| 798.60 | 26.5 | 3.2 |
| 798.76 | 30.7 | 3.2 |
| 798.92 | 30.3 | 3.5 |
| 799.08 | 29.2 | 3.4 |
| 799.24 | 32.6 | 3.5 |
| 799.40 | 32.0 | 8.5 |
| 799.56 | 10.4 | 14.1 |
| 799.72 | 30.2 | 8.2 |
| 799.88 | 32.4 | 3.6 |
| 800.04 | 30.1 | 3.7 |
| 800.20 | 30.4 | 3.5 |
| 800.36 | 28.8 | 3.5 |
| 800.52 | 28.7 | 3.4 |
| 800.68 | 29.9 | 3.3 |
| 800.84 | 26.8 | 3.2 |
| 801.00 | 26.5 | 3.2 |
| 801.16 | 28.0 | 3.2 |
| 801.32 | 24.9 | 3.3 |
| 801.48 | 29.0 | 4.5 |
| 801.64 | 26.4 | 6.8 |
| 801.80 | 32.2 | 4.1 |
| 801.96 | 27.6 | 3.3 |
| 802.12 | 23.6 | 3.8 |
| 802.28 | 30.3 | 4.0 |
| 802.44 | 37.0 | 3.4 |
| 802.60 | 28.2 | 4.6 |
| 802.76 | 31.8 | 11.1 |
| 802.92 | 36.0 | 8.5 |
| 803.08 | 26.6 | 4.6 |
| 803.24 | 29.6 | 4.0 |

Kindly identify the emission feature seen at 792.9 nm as [S II] 6716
